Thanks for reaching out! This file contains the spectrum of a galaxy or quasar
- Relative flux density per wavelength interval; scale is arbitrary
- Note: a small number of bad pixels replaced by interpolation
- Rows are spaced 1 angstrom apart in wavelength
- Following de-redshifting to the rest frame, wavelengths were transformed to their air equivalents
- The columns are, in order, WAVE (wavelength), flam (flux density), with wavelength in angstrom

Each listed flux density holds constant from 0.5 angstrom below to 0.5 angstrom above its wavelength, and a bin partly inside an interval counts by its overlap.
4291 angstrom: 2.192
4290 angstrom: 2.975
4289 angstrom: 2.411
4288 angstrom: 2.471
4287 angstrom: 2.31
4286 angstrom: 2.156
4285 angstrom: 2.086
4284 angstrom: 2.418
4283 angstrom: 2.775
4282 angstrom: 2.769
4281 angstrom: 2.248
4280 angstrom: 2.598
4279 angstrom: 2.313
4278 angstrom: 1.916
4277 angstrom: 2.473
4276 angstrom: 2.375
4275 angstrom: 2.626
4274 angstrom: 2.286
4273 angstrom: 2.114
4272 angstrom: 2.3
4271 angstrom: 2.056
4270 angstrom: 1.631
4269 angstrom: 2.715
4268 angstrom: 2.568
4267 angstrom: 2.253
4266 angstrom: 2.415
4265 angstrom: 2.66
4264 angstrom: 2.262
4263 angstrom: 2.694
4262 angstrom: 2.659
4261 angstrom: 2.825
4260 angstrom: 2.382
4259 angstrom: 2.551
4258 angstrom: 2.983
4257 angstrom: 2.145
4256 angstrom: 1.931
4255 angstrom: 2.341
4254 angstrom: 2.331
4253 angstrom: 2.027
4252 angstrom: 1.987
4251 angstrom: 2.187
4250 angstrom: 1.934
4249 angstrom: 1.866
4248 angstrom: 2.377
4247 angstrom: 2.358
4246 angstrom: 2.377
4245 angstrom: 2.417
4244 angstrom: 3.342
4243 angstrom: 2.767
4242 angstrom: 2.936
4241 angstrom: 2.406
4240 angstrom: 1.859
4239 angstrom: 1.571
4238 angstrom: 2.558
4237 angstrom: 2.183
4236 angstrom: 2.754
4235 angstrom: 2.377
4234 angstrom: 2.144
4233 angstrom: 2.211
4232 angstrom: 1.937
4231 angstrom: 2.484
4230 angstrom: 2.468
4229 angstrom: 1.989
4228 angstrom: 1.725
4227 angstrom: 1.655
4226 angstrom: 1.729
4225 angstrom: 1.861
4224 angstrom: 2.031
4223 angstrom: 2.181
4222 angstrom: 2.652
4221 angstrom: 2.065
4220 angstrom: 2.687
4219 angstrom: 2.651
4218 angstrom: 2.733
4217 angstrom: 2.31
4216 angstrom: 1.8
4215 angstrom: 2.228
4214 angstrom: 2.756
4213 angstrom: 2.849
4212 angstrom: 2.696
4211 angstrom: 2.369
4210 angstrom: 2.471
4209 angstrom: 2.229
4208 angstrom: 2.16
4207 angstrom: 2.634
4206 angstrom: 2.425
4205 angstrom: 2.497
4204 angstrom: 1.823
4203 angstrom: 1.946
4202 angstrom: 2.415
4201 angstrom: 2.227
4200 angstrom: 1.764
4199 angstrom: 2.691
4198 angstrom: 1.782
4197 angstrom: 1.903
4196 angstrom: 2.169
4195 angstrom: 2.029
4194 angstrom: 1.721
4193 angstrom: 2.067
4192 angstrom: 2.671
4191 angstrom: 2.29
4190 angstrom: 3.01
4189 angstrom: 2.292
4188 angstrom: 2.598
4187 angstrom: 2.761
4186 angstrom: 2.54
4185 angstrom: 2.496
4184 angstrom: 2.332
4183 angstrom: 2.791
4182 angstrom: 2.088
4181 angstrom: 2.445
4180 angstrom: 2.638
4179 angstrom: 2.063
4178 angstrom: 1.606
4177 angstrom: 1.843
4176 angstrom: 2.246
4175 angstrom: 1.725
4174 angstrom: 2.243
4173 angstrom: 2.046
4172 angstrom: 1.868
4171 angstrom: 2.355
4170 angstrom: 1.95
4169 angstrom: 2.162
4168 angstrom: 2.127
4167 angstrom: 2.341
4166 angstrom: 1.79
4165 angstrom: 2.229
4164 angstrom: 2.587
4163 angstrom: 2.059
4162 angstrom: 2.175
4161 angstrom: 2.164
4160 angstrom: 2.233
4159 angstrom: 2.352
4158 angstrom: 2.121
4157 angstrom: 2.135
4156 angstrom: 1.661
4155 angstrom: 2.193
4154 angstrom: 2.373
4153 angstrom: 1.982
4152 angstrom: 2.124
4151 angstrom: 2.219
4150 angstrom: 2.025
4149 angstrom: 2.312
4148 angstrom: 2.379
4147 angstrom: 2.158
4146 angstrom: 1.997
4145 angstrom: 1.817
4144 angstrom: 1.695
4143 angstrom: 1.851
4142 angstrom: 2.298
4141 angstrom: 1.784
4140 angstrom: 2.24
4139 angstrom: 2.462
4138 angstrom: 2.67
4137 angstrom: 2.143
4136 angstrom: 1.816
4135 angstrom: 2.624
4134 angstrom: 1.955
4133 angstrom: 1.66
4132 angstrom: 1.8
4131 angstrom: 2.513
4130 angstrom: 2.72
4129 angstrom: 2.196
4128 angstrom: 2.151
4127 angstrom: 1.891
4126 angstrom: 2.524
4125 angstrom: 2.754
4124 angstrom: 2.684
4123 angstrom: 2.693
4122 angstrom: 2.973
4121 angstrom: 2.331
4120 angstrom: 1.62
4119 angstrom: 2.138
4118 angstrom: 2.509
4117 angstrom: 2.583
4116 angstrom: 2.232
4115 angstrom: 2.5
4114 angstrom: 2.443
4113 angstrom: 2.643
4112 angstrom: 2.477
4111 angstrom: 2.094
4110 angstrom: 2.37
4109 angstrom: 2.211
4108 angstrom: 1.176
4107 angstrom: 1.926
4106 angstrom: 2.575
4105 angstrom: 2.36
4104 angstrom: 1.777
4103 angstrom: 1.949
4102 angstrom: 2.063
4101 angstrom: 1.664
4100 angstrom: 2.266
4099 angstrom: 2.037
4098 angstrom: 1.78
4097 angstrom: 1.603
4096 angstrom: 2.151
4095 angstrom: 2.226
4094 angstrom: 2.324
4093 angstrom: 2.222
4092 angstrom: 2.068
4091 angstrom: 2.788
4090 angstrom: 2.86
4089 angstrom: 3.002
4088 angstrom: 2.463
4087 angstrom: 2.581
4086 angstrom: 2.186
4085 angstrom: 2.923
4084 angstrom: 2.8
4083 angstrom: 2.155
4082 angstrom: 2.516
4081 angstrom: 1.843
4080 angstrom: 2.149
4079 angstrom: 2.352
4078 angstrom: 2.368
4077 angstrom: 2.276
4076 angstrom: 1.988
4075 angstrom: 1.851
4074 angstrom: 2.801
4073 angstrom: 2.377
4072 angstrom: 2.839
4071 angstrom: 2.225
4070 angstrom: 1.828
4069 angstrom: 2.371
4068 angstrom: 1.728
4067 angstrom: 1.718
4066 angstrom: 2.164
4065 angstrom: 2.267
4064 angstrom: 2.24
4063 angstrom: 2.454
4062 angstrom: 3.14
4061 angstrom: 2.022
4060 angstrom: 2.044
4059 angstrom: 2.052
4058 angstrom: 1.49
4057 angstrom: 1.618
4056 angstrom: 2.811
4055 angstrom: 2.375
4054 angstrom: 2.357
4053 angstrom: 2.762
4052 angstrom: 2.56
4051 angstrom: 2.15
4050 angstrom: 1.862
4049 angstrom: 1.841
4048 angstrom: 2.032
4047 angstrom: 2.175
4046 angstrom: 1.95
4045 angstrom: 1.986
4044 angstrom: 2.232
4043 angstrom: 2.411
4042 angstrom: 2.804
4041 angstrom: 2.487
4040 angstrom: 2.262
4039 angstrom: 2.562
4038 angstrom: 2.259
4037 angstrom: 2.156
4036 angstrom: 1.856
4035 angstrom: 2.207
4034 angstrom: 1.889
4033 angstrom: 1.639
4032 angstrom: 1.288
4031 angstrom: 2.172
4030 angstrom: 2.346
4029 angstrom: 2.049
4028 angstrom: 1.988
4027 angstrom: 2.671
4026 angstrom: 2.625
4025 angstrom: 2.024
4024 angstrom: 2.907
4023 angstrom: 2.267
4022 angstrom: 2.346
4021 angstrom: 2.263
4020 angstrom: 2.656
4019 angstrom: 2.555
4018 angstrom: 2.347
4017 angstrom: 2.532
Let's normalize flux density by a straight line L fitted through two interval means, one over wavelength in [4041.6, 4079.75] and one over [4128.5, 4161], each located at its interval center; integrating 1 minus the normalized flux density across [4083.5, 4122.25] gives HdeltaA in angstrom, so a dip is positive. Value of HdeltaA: -1.7 angstrom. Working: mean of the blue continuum 2.22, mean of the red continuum 2.14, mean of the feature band 2.27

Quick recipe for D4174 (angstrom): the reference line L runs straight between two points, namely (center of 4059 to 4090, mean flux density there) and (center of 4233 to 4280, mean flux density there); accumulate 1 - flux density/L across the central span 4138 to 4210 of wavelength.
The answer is 4.5 angstrom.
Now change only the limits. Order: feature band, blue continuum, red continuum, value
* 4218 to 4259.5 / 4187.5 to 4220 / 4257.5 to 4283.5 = 1.9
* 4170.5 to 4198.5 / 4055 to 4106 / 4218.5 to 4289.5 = 0.6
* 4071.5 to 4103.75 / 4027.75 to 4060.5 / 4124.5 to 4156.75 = -2.2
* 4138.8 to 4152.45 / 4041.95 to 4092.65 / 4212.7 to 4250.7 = 1.2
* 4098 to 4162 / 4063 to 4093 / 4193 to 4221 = 3.4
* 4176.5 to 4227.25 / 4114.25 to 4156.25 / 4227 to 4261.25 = -0.4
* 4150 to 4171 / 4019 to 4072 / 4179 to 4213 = 1.4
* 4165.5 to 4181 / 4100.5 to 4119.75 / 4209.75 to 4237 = 1.1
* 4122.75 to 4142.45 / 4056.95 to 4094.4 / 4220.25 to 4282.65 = 0.2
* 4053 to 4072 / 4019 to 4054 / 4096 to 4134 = 0.3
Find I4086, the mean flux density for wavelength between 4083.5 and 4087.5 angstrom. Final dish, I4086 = 2.62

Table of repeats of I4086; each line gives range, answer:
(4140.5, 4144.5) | 1.91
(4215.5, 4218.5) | 2.28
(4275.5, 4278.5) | 2.25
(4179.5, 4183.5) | 2.49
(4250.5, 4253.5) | 2.07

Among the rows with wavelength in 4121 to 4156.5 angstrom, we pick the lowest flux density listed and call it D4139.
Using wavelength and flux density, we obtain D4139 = 1.66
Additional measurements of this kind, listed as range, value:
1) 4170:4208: 1.606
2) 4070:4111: 1.176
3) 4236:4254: 1.571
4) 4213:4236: 1.655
